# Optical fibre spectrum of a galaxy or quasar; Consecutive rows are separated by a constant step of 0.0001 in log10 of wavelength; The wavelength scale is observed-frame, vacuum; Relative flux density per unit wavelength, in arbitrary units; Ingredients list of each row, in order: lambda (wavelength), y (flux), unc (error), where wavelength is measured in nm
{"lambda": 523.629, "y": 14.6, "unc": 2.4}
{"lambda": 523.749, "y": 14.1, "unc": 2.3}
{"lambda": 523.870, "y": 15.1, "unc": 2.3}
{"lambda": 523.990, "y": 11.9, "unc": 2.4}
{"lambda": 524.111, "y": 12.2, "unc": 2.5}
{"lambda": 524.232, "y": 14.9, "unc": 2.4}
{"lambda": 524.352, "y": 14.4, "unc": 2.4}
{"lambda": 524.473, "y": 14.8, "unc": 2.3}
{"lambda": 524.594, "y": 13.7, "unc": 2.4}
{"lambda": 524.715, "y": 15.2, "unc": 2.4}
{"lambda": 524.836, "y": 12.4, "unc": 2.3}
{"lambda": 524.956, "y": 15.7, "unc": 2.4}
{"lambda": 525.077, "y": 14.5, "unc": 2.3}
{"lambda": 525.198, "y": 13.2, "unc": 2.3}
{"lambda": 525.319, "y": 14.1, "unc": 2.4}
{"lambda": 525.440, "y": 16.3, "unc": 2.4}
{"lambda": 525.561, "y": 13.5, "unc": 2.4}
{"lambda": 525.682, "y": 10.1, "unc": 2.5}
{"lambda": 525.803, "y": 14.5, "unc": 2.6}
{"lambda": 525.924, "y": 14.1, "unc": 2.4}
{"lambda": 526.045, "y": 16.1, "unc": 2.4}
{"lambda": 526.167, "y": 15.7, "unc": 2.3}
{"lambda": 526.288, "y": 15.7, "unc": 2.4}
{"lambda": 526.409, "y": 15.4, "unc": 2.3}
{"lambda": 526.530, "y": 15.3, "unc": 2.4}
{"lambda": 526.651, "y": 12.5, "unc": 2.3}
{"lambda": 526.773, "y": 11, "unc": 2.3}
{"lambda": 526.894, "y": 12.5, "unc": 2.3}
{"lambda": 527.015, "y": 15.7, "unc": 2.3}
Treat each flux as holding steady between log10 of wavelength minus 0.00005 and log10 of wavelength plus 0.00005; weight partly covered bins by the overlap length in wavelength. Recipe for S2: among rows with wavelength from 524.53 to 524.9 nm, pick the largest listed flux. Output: 15.2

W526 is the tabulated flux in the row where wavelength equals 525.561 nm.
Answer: 13.5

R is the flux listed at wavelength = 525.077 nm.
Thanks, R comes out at 14.5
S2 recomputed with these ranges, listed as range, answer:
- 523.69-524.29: 15.1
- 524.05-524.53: 14.9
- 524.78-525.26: 15.7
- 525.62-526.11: 16.1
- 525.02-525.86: 16.3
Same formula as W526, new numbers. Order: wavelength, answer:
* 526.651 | 12.5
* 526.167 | 15.7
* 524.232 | 14.9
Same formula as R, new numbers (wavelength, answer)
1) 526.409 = 15.4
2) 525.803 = 14.5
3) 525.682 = 10.1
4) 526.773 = 11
